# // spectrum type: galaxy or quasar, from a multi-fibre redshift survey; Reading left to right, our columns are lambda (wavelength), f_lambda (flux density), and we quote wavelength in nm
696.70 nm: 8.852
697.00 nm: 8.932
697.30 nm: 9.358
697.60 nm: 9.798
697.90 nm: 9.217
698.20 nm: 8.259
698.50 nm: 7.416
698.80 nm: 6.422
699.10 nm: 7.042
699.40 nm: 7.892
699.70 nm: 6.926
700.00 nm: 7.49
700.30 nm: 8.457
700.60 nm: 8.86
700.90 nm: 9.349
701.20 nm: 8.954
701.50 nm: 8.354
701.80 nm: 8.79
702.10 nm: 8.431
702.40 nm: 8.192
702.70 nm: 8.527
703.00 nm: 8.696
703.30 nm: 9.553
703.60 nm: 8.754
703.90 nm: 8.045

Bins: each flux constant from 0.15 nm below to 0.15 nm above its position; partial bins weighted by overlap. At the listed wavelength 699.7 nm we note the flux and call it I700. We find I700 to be 6.926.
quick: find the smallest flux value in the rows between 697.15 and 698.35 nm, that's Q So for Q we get 8.259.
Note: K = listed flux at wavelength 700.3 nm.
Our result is 8.457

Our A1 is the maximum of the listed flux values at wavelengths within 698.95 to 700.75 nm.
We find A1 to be 8.86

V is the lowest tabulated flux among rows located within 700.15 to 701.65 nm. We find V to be 8.354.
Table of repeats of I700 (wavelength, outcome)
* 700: 7.49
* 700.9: 9.349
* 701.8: 8.79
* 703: 8.696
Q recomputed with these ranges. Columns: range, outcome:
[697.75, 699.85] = 6.422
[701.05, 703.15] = 8.192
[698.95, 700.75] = 6.926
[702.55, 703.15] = 8.527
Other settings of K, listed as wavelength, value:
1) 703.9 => 8.045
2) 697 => 8.932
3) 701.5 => 8.354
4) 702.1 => 8.431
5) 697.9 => 9.217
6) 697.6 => 9.798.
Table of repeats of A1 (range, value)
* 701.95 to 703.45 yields 9.553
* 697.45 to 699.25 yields 9.798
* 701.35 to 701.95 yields 8.79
